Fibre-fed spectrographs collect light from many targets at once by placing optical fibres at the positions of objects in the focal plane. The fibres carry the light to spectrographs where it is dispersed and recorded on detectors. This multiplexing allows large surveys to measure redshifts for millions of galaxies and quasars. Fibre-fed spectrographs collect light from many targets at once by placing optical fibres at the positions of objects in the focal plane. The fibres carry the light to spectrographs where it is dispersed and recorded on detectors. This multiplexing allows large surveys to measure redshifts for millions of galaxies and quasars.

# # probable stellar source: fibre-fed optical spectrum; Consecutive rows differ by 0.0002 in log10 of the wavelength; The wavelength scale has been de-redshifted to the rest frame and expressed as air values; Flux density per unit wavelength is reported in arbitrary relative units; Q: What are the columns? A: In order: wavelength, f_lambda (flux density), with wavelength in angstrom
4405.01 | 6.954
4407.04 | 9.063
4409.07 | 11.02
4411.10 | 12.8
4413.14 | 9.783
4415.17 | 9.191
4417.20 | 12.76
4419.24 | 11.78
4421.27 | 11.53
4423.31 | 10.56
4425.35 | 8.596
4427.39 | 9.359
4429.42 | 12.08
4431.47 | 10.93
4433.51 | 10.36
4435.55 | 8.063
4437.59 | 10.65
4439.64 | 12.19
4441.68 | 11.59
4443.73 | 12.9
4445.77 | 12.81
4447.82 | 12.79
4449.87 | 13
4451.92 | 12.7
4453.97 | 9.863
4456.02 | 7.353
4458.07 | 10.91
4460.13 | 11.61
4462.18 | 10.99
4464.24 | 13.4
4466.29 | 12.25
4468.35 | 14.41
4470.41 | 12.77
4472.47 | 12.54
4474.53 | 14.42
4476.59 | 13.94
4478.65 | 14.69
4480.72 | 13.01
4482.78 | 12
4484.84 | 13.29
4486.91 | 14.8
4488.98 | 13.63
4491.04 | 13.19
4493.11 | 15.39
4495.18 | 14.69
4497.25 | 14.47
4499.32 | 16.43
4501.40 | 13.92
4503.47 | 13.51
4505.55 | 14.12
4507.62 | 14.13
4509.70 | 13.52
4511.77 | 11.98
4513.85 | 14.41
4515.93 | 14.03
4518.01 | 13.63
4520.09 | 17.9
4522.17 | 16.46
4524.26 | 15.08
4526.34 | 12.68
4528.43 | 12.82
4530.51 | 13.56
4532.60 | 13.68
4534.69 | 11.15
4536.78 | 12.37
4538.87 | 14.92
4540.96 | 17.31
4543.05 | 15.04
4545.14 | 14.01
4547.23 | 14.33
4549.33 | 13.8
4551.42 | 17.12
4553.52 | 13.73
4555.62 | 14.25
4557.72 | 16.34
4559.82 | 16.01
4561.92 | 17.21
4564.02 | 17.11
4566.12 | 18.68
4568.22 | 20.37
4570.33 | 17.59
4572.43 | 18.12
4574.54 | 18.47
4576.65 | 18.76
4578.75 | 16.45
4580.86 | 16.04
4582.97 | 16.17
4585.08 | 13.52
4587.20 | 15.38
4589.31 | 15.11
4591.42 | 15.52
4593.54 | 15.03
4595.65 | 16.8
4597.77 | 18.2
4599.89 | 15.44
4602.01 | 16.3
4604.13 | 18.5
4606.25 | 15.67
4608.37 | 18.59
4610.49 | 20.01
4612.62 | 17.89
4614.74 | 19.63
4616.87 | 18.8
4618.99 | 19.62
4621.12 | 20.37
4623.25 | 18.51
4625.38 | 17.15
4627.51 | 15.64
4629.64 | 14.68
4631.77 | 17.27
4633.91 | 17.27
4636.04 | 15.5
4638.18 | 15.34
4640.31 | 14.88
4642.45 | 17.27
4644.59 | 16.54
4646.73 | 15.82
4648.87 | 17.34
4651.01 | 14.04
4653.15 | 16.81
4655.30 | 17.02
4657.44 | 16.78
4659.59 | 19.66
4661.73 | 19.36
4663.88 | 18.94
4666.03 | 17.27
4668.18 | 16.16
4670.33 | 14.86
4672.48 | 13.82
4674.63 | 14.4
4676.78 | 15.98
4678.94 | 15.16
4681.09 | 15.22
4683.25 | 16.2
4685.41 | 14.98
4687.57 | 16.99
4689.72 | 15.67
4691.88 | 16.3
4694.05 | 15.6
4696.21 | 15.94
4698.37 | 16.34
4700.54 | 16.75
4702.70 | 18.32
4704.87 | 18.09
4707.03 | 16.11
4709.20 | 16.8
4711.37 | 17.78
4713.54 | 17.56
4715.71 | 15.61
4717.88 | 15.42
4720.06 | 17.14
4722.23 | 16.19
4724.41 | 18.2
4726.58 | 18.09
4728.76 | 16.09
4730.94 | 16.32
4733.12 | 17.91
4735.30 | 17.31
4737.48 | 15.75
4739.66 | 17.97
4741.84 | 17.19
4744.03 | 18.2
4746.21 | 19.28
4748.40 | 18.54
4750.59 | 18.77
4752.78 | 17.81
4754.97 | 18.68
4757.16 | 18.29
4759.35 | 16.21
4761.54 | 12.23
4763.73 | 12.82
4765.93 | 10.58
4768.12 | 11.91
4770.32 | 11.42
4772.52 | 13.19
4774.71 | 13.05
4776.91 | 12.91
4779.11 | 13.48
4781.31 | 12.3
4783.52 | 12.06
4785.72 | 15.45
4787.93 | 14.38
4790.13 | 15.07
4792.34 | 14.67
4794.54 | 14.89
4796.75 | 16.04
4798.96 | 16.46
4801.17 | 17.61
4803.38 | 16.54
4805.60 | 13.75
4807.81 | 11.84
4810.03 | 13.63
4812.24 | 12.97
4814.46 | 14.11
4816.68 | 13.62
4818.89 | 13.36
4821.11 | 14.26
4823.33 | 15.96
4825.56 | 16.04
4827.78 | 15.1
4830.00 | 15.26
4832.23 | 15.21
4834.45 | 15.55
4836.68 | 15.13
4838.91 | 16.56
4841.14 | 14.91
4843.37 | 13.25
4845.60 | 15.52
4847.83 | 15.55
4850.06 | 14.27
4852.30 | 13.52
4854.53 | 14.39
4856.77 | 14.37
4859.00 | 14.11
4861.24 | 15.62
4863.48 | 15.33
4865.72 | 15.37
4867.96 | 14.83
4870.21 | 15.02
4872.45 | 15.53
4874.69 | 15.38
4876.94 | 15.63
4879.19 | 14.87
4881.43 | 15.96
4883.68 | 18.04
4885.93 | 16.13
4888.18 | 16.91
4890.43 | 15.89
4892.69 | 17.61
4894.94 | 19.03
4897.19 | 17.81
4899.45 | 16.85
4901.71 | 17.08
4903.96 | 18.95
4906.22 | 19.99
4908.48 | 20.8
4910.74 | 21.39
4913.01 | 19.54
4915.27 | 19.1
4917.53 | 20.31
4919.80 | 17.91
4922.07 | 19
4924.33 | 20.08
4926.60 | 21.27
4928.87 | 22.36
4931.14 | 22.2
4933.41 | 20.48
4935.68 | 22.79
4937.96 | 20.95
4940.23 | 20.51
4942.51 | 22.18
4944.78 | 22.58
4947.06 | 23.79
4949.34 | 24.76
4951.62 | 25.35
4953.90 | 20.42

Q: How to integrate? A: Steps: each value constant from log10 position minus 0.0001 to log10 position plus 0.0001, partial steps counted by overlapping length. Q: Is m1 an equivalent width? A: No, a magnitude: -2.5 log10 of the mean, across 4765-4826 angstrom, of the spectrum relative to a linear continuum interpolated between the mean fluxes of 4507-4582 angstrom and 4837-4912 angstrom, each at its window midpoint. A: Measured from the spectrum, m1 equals 0.15 mag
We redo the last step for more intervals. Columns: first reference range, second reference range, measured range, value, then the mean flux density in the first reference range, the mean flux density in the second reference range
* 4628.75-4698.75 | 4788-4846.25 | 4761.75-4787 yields 0.20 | 16.2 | 14.9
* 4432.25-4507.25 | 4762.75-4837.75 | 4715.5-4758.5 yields -0.25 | 12.8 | 14.1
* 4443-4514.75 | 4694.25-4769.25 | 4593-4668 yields -0.14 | 13.1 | 16.6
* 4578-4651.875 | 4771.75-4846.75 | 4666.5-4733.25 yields -0.04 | 16.8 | 14.5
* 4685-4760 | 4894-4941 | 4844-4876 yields 0.27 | 17.1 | 19.9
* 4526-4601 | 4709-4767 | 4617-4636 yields -0.09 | 15.7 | 16.8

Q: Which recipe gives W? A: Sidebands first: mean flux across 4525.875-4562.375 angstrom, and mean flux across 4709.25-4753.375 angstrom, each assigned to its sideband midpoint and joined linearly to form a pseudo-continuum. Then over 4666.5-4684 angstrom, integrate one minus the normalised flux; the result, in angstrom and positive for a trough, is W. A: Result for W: 1.3 angstrom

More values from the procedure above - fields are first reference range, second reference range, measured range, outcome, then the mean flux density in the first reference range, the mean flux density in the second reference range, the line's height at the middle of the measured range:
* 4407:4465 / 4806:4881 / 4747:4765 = -3.50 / 11.1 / 14.7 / 13.9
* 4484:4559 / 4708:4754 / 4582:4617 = -3.06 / 14.3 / 17.3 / 15.4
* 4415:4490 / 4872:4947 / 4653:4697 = -2.71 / 11.9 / 19.1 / 15.4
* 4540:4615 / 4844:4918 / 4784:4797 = 1.37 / 16.6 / 16.6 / 16.6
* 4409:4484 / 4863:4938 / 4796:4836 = 5.11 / 11.7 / 18.2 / 17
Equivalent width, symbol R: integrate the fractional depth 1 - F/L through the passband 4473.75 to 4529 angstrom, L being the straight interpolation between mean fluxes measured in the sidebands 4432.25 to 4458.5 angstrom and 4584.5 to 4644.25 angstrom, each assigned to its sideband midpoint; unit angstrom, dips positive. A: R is -4.6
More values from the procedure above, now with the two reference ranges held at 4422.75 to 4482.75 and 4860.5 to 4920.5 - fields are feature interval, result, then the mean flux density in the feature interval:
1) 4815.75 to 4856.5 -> 4.32 angstrom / 14.9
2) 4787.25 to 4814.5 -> 2.31 angstrom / 14.8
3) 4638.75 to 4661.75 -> -3.95 angstrom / 16.7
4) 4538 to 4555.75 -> -2.78 angstrom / 15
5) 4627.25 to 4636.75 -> -1.42 angstrom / 16.1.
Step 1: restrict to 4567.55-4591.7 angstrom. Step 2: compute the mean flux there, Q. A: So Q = 16.8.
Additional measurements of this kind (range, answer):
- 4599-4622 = 18.3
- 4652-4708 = 16.5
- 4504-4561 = 14.4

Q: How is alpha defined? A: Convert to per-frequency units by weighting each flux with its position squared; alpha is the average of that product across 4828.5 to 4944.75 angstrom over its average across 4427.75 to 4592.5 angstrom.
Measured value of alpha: 1.46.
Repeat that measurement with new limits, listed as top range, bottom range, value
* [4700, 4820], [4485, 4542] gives 1.22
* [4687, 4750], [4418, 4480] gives 1.63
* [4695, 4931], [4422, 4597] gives 1.31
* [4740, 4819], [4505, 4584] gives 1.07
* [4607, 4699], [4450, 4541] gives 1.33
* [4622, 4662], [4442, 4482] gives 1.45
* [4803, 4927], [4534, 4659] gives 1.10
